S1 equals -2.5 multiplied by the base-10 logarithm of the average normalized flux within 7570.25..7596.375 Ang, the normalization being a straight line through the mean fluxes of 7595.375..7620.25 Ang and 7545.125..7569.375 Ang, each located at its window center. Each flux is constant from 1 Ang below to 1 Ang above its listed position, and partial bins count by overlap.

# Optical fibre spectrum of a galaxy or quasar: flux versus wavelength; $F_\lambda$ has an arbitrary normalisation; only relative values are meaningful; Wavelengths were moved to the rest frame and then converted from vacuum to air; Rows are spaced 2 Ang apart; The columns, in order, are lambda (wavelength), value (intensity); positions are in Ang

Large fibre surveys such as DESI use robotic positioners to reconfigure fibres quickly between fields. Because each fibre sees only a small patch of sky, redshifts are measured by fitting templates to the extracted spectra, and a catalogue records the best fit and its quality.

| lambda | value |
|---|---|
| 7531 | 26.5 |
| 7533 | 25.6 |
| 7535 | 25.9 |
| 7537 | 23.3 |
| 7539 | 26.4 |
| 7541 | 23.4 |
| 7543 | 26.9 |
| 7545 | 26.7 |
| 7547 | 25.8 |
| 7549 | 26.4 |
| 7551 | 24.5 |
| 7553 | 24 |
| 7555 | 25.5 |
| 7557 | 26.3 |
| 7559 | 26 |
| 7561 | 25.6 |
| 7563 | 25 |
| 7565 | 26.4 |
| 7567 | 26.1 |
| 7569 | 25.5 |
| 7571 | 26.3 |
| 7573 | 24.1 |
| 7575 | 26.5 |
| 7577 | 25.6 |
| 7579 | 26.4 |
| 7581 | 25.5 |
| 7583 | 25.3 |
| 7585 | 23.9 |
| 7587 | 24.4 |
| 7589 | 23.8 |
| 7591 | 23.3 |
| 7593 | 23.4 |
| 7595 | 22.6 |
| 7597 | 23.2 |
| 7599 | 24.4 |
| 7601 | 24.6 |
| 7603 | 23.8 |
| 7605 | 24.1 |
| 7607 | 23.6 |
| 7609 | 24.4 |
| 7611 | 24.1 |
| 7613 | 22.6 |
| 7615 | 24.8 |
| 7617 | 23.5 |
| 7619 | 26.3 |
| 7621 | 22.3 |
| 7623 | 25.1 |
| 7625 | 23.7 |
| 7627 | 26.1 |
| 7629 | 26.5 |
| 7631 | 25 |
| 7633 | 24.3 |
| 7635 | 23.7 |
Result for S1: 0.01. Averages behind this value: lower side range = 25.6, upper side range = 24.1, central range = 24.7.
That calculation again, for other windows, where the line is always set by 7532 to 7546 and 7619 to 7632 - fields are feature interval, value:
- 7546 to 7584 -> -0.014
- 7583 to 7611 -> 0.054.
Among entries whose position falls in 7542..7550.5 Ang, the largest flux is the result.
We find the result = 26.9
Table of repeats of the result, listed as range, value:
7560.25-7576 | 26.5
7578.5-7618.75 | 26.4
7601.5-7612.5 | 24.4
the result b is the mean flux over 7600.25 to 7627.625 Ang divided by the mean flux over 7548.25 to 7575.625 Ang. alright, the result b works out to 0.95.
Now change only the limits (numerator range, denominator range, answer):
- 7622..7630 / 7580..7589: 1.03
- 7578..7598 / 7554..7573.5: 0.94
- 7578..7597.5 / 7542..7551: 0.92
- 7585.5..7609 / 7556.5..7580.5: 0.92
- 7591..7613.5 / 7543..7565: 0.92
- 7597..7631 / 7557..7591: 0.96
